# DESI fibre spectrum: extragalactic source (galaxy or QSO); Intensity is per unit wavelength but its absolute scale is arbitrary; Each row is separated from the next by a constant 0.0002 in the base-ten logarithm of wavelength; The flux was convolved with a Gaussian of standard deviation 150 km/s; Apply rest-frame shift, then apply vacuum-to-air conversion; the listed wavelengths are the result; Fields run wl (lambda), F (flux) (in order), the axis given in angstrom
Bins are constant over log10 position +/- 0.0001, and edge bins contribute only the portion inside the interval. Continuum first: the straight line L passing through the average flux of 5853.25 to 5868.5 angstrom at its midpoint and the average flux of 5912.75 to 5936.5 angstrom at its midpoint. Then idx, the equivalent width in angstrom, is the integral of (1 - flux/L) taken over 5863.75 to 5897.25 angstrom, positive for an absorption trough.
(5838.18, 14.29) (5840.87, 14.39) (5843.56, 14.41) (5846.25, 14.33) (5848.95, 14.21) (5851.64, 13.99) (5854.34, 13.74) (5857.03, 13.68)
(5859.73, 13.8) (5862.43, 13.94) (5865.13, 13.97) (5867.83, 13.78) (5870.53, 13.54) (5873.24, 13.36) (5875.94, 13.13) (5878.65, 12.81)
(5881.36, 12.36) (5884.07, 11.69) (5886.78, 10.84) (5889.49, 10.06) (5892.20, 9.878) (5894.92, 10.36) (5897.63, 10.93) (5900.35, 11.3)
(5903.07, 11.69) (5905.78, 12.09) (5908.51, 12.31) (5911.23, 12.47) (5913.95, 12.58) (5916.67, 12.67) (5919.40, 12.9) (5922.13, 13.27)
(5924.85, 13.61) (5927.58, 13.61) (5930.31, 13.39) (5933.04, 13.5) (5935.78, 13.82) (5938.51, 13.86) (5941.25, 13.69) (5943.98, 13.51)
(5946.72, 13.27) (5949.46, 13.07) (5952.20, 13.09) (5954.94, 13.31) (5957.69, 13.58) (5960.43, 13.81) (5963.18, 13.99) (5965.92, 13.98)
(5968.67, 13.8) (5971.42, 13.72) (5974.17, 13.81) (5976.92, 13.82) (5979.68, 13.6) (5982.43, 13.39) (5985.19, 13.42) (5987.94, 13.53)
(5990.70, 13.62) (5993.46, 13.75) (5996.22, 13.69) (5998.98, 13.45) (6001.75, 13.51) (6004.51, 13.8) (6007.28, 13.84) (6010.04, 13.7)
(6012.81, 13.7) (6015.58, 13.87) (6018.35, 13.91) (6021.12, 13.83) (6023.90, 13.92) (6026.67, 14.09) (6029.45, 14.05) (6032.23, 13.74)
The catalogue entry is 3.79 angstrom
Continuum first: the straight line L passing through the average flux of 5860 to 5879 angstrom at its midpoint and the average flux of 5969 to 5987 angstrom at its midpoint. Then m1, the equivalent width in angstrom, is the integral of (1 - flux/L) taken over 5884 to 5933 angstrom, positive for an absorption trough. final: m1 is 5.6 angstrom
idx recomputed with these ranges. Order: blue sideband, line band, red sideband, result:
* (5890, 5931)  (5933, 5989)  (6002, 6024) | -2.8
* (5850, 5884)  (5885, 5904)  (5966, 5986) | 3.9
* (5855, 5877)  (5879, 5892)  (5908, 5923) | 2.0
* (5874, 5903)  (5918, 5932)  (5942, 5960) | -0.9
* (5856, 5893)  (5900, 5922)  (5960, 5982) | 1.2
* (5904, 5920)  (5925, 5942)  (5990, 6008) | -1.2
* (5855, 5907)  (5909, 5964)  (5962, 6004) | -1.2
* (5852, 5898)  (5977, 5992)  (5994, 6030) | 0.0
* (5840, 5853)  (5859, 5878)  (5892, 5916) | -0.5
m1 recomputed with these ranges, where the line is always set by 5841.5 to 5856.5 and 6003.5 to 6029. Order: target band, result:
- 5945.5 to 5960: 0.69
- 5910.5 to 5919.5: 0.89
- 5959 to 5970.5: 0.04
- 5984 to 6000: 0.36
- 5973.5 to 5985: 0.24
